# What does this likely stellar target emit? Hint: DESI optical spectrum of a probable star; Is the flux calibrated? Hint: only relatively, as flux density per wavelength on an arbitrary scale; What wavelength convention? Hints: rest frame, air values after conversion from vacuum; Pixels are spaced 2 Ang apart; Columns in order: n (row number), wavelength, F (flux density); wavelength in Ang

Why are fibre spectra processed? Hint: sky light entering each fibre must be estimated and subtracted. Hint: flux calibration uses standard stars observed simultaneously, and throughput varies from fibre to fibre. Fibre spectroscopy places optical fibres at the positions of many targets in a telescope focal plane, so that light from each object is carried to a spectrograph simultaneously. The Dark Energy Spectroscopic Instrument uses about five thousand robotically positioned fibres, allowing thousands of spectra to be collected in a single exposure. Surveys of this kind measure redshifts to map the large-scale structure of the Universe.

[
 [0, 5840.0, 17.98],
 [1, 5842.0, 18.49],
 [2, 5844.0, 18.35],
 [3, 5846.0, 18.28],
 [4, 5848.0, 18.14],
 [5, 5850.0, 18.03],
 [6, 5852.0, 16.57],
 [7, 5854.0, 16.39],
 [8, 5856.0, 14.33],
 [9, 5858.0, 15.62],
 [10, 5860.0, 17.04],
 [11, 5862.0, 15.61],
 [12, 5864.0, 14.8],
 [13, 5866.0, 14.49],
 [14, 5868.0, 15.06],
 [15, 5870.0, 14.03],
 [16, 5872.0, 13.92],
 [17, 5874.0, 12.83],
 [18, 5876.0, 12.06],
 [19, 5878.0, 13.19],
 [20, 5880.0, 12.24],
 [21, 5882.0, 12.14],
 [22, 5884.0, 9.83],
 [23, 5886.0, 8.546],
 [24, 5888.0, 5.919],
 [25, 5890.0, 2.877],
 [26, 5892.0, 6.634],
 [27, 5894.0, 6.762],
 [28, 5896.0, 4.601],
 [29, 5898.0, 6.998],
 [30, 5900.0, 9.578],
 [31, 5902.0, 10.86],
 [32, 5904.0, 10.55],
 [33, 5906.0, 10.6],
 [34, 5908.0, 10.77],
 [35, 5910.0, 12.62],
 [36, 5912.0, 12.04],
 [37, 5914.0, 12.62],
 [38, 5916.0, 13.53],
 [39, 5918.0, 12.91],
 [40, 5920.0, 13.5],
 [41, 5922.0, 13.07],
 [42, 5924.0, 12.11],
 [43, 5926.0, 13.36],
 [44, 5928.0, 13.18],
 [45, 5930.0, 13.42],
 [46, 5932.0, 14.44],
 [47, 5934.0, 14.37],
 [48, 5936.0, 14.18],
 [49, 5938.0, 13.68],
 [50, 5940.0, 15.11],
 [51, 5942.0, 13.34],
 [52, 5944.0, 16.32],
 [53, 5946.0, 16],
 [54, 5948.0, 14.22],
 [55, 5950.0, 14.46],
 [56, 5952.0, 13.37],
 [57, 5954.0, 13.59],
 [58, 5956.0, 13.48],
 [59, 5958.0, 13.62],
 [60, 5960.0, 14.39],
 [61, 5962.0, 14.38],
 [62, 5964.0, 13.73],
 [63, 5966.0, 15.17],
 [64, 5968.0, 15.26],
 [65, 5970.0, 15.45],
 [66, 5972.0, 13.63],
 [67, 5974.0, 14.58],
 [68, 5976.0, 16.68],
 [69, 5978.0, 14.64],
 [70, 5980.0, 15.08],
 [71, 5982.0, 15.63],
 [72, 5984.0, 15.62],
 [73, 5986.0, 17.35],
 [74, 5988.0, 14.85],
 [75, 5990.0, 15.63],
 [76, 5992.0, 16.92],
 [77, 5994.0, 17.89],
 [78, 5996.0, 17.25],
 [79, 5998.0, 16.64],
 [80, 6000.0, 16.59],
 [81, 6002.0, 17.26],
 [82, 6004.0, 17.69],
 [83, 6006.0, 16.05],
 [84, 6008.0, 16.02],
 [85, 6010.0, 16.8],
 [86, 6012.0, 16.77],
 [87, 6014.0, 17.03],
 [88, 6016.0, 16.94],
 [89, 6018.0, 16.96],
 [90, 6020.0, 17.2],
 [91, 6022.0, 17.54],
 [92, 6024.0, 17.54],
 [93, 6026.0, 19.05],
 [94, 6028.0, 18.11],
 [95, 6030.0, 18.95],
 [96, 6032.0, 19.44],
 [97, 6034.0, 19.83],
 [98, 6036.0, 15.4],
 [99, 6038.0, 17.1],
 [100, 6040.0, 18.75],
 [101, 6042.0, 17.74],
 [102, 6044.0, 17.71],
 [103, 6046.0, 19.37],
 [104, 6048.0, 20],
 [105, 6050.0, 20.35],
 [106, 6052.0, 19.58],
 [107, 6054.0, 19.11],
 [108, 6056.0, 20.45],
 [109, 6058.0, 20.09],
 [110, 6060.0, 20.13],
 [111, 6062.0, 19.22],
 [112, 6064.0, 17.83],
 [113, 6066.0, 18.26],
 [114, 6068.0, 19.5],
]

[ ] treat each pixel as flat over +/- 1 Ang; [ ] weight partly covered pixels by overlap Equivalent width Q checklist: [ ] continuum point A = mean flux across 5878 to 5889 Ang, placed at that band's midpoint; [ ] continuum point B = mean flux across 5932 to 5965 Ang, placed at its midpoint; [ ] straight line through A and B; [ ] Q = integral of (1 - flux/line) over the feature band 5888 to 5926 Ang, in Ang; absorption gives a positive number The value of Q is 5.2 Ang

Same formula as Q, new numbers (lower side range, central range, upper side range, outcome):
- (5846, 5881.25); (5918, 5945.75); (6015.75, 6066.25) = 4.29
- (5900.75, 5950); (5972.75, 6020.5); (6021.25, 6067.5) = 0.41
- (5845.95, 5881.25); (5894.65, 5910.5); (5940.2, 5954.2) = 5.77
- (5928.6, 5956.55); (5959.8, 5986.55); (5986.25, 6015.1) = 0.79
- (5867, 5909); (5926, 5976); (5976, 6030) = -2.42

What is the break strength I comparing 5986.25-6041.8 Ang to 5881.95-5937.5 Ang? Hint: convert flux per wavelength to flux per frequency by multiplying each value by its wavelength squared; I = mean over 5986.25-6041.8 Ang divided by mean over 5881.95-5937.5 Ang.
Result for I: 1.7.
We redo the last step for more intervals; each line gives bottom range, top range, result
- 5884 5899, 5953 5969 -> 2.31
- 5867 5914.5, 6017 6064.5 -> 1.91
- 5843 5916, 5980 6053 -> 1.48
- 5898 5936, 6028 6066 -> 1.60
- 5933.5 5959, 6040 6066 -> 1.40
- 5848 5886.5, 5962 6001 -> 1.15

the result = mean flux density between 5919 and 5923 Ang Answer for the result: 13.3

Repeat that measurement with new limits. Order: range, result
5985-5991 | 15.9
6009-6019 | 16.9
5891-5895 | 6.7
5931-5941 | 14.4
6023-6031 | 18.4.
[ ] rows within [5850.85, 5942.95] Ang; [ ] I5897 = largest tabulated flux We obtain 17.04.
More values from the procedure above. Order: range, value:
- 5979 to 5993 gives 17.35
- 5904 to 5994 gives 17.89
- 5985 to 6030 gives 19.05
